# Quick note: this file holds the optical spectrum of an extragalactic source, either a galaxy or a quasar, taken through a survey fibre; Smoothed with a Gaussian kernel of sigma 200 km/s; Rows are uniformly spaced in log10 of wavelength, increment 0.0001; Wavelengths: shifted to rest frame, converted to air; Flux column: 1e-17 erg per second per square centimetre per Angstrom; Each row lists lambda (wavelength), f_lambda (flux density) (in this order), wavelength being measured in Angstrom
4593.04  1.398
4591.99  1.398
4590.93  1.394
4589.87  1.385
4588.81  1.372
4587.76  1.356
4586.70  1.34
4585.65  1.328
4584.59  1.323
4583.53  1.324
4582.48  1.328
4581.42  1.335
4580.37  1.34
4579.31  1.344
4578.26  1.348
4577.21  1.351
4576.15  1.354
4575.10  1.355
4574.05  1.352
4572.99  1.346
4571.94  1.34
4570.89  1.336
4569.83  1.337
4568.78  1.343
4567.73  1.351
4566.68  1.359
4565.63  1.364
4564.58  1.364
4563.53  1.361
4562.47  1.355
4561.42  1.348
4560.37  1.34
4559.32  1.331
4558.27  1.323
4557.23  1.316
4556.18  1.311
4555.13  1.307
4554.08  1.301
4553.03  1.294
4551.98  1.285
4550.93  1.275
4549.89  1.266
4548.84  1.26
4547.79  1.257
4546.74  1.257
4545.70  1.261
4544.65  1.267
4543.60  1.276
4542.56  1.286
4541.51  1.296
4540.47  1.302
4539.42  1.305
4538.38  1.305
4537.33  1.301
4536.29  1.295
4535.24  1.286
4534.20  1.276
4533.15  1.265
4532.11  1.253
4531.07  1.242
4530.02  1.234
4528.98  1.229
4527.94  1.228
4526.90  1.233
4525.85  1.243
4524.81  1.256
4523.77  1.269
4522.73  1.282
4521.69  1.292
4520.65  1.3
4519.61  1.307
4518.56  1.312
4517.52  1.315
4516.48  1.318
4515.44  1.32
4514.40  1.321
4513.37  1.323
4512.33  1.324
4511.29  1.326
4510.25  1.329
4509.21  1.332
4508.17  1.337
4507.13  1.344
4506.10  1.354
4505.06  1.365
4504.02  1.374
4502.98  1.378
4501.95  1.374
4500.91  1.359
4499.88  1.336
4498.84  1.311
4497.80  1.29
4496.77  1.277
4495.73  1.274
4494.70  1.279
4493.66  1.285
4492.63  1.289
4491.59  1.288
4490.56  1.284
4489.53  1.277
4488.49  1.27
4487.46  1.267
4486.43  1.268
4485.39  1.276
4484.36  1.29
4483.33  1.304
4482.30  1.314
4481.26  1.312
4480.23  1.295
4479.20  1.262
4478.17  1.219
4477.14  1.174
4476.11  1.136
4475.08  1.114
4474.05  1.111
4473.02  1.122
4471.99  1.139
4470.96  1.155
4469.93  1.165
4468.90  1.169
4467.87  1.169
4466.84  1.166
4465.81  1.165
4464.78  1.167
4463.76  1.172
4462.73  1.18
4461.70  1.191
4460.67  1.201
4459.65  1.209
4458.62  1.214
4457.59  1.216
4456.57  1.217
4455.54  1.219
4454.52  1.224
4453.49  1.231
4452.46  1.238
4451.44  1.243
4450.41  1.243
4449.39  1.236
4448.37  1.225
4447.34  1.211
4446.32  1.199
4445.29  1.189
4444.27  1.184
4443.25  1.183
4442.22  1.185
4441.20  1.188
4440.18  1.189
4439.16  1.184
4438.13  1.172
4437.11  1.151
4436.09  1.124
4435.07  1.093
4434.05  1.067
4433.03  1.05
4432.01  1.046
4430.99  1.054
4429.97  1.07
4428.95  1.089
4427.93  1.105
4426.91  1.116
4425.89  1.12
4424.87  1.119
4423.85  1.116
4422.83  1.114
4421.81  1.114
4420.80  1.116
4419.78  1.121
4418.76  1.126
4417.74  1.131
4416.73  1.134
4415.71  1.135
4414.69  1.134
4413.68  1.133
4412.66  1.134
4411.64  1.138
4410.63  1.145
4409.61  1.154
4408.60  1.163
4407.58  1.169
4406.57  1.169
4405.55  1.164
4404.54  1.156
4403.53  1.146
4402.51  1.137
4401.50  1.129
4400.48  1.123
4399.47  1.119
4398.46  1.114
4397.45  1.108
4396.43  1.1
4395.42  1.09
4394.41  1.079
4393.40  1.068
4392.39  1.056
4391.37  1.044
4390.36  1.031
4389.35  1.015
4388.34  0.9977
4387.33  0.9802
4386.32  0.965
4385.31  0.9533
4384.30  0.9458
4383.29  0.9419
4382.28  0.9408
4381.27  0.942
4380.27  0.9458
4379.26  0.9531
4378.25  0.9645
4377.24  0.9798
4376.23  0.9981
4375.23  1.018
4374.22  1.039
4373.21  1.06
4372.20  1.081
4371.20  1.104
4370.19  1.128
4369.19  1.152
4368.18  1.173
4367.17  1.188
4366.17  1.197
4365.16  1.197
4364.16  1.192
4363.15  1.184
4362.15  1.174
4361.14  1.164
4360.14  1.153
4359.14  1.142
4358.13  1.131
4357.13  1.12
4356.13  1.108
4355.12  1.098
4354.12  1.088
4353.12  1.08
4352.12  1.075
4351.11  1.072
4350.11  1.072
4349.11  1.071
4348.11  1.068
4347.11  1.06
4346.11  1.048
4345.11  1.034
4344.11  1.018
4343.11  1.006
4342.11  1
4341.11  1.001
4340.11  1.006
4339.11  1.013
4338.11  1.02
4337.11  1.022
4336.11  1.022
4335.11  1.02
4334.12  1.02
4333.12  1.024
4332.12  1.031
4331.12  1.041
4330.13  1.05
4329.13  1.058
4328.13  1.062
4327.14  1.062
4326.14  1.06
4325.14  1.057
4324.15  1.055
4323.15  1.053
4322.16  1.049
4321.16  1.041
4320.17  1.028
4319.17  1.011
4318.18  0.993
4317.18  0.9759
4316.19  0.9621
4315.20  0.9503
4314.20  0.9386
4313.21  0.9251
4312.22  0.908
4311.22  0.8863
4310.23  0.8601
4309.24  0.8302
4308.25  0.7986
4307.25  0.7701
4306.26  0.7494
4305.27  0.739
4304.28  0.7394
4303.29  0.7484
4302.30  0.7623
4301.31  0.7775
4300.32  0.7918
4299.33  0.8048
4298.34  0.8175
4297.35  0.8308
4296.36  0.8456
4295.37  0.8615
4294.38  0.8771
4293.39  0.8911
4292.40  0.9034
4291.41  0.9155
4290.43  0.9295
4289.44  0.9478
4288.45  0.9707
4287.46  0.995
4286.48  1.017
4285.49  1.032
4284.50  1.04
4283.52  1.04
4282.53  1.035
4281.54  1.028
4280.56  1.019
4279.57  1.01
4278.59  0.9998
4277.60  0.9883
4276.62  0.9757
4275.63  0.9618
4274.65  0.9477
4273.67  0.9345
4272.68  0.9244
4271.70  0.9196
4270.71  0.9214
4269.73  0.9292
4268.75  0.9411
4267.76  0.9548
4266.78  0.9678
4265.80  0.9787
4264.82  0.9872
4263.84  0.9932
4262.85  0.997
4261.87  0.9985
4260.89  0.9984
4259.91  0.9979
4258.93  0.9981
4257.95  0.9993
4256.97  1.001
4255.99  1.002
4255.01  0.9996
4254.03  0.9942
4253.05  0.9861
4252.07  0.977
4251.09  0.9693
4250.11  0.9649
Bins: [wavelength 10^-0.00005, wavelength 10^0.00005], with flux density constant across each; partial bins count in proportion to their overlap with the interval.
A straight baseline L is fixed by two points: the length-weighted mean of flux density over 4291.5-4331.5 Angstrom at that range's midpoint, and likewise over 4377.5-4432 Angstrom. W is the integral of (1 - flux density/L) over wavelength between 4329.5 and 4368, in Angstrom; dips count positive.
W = -3.9 Angstrom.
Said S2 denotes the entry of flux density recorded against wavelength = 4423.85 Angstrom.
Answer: 1.116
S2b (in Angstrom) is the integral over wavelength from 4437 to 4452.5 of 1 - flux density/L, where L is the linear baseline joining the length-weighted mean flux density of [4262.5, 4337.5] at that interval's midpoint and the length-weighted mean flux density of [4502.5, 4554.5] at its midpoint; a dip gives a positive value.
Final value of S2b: -0.5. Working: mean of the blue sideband 0.947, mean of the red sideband 1.29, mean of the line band 1.2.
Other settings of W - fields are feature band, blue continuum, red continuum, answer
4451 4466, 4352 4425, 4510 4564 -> -0.3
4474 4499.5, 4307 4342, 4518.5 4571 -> -1.0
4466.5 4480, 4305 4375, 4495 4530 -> 0.9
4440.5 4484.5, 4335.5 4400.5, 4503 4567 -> -0.2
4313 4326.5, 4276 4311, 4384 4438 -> -1.0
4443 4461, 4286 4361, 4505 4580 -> -0.7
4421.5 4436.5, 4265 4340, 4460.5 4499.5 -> 0.7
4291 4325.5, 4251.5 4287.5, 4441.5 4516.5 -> 4.9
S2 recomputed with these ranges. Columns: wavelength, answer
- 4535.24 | 1.286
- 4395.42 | 1.09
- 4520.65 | 1.3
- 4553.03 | 1.294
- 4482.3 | 1.314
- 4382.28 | 0.9408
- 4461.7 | 1.191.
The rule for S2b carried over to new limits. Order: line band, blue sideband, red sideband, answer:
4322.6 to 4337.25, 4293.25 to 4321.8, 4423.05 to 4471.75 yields -2.1 Angstrom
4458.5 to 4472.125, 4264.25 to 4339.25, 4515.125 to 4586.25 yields 0.1 Angstrom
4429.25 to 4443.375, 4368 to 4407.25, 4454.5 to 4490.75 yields 0.3 Angstrom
